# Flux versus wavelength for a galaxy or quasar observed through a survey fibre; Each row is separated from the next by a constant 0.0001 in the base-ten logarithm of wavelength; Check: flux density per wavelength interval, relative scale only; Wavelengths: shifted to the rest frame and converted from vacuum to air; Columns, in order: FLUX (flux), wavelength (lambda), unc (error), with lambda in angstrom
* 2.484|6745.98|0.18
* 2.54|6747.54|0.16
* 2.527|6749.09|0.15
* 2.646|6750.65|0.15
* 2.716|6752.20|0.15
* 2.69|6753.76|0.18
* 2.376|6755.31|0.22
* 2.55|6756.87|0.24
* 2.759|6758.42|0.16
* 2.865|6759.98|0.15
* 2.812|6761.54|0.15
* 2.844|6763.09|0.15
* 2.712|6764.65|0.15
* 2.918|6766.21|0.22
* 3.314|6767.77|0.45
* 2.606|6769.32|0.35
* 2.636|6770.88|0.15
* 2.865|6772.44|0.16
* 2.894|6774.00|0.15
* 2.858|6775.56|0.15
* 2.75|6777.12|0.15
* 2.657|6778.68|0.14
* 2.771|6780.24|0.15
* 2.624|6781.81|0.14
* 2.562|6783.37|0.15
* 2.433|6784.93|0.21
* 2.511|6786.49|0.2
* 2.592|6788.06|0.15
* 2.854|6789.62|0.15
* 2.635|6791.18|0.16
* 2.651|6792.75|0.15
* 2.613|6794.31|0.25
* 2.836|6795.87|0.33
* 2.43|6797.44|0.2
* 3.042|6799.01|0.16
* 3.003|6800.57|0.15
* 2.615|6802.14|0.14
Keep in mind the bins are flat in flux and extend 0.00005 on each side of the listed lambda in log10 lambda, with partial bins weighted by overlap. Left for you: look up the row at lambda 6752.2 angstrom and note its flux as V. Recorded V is 2.716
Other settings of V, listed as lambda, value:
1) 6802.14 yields 2.615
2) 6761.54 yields 2.812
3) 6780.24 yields 2.771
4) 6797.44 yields 2.43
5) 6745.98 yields 2.484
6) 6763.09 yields 2.844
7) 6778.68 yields 2.657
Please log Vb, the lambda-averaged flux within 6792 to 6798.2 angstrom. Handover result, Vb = 2.63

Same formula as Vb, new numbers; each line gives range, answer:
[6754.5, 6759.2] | 2.57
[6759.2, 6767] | 2.83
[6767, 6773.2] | 2.86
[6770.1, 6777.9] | 2.8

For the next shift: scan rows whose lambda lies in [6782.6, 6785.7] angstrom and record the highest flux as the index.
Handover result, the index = 2.562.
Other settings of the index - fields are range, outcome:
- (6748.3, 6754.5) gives 2.716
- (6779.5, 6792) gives 2.854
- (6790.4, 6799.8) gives 3.042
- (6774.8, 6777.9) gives 2.858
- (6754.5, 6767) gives 2.918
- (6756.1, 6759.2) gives 2.759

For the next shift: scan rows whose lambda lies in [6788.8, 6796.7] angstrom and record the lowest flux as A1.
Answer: 2.613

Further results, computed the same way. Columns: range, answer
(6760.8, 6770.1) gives 2.606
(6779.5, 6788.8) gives 2.433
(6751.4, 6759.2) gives 2.376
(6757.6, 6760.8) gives 2.759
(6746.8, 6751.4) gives 2.527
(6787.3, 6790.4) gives 2.592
